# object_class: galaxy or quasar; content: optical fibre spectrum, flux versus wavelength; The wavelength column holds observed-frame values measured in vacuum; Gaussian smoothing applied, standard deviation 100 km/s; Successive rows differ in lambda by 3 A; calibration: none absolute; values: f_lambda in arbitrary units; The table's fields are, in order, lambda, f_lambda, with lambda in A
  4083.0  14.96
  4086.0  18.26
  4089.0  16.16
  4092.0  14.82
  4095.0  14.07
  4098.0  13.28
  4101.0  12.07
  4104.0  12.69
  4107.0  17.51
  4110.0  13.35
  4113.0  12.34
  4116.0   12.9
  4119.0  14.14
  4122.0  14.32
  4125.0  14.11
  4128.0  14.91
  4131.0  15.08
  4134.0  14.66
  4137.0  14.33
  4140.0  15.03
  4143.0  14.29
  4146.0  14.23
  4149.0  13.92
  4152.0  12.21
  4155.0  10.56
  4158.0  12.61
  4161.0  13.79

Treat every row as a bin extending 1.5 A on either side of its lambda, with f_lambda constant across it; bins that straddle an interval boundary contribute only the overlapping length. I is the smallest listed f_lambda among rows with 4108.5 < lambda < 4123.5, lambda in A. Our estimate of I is 12.34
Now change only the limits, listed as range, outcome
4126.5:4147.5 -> 14.23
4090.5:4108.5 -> 12.07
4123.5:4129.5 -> 14.11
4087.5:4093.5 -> 14.82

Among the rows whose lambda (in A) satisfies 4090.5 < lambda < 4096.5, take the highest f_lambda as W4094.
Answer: 14.82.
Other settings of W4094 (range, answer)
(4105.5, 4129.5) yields 17.51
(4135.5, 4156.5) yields 15.03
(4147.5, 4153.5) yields 13.92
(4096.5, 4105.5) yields 13.28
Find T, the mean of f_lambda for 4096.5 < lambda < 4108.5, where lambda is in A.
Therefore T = 13.9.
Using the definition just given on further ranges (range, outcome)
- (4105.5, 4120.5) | 14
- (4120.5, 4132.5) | 14.6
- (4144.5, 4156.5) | 12.7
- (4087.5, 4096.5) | 15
